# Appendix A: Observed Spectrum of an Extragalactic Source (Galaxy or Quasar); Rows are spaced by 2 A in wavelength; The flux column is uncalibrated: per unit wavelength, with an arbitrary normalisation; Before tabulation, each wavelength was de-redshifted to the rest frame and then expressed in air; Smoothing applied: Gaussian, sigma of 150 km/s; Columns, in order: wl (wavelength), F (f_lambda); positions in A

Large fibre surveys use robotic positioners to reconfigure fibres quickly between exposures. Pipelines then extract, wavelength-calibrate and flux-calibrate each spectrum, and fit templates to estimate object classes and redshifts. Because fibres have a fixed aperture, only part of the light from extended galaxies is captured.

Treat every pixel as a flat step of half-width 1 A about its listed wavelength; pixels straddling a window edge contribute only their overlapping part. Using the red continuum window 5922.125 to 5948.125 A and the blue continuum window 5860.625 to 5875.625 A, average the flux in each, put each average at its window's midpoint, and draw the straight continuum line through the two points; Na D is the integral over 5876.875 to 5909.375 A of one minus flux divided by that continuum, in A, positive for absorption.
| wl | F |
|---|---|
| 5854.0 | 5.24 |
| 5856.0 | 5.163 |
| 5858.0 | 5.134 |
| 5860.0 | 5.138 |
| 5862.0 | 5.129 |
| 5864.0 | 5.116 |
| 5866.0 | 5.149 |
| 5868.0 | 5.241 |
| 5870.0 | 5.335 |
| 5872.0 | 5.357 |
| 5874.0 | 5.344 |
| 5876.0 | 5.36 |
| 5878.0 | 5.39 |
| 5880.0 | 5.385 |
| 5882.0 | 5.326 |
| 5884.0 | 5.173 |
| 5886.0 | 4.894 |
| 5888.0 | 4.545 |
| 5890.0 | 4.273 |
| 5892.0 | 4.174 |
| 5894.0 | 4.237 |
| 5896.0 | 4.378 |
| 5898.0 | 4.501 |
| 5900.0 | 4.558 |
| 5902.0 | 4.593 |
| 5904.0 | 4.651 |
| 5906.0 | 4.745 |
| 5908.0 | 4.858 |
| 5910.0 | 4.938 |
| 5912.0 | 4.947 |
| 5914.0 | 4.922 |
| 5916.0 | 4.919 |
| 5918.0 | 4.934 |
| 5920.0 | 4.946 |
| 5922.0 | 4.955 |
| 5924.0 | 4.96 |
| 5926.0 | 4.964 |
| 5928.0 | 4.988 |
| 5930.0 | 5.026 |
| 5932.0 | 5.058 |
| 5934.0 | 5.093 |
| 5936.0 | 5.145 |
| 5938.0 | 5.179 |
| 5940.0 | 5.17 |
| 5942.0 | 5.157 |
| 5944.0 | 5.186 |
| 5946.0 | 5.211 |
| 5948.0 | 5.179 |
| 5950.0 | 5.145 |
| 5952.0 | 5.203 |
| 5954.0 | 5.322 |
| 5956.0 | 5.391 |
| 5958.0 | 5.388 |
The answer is 2.83 A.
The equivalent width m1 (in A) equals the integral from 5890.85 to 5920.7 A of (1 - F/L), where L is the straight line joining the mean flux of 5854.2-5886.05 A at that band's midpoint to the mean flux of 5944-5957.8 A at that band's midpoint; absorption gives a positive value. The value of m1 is 3.19 A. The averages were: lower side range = 5.24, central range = 4.68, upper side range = 5.25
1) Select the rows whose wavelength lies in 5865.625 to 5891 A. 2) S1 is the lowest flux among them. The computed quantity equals 4.273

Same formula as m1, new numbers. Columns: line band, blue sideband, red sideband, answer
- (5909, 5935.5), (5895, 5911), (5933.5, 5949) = -0.35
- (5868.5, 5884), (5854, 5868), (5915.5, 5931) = -0.71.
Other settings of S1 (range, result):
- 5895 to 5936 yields 4.378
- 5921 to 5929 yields 4.955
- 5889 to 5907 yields 4.174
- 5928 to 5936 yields 4.988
